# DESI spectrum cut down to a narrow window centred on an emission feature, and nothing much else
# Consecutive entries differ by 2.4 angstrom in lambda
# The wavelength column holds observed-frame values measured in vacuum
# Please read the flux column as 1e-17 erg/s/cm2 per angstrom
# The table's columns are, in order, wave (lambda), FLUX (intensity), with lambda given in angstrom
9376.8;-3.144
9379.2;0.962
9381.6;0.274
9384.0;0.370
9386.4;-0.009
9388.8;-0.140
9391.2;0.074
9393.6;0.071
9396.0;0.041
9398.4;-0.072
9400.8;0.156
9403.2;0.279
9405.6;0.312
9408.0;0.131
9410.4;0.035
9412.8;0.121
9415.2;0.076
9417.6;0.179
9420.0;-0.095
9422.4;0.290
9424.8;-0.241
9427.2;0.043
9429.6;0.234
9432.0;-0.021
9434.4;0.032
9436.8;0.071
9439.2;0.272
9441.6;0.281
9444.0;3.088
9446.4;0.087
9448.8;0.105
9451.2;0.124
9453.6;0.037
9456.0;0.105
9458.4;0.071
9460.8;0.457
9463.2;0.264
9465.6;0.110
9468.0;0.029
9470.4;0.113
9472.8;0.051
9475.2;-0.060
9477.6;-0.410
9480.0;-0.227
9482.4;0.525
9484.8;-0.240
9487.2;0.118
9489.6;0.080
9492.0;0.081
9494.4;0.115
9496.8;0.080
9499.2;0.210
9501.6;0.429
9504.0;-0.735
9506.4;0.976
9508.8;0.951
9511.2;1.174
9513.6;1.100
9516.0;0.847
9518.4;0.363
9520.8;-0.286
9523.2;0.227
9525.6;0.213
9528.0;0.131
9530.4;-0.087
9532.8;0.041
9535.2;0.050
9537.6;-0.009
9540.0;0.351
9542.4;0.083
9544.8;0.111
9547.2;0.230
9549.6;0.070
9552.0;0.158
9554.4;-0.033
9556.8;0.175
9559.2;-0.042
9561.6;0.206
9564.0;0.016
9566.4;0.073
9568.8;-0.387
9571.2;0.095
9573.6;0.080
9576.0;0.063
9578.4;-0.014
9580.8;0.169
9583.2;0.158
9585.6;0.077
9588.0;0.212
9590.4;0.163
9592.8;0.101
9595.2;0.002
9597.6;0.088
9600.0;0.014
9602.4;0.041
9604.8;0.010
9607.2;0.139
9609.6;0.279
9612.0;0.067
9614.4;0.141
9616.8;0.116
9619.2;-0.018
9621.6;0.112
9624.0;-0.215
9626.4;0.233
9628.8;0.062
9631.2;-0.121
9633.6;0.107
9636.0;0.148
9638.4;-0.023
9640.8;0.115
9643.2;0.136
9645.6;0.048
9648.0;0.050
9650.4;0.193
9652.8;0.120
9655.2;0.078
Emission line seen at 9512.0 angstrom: [O II] 3727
